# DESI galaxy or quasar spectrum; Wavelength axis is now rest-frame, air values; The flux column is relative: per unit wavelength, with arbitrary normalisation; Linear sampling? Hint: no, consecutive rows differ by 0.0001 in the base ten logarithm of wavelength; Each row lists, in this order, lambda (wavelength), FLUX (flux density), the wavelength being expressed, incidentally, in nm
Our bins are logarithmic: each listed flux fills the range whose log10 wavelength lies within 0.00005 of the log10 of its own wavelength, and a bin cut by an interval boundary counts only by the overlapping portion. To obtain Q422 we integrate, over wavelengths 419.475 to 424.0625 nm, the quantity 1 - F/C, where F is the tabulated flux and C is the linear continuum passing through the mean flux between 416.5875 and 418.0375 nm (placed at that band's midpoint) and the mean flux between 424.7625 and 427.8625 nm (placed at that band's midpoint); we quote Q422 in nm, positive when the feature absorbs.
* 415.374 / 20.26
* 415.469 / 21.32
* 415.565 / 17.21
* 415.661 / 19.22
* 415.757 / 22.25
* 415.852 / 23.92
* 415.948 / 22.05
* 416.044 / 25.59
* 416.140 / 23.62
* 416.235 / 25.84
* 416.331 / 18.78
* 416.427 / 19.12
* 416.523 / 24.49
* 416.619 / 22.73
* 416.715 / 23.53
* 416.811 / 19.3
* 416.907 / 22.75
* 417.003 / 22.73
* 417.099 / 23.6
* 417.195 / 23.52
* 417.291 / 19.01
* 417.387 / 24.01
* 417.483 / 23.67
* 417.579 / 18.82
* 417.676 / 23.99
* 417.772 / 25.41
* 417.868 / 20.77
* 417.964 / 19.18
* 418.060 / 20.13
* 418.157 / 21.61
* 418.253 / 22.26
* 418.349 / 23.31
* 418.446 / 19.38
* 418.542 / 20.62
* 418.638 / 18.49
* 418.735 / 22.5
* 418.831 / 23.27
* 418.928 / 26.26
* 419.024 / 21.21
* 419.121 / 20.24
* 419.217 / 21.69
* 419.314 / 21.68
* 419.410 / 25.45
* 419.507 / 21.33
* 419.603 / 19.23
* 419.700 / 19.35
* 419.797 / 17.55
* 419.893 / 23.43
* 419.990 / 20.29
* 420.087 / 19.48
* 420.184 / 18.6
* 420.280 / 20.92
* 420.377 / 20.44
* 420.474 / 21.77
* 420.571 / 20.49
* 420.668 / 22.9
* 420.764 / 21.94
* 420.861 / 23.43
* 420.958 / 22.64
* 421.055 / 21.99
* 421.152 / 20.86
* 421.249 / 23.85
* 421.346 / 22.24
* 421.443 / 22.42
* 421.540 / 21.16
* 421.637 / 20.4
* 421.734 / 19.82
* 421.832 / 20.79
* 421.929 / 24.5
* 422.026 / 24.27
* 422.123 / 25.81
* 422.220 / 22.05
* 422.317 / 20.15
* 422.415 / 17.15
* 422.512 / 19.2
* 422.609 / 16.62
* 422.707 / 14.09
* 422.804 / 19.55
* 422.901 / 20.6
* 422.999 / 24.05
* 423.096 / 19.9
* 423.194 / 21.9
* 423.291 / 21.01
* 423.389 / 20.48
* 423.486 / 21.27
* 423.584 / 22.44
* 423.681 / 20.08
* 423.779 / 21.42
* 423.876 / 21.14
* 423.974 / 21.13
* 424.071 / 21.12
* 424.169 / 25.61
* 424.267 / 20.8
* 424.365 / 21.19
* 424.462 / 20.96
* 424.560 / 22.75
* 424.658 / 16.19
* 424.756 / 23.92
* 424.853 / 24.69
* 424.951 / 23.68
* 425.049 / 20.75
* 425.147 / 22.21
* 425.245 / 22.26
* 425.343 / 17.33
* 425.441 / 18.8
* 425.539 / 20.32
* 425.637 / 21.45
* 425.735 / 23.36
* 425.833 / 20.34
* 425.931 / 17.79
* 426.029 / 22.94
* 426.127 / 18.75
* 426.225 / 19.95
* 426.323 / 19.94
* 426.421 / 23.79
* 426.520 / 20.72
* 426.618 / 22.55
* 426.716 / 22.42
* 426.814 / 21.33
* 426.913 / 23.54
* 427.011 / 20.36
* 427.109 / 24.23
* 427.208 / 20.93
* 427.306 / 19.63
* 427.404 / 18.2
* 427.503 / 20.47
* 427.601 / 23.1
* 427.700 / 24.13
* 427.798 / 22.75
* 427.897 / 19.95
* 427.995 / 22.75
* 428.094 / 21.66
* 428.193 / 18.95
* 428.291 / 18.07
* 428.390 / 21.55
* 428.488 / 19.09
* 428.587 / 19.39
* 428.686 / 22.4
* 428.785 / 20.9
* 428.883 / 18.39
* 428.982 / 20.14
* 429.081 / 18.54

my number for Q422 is 0.17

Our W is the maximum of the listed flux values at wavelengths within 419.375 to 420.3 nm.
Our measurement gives 25.45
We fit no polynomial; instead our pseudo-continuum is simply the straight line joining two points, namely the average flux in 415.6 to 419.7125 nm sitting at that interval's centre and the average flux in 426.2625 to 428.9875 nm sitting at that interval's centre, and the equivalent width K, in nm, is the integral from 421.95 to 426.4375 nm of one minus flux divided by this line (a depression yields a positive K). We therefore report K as 0.09 nm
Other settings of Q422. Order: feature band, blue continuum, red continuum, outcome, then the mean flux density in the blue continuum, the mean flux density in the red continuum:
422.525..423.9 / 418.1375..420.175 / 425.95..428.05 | 0.072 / 21.3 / 21.5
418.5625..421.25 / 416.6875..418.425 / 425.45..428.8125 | 0.046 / 22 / 21.1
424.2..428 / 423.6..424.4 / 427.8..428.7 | -0.052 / 21.6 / 20.5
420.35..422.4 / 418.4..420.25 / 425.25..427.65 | -0.097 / 21.1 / 21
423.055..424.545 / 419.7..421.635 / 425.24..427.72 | -0.016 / 21.3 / 21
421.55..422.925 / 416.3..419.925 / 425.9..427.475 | 0.067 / 21.7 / 21.1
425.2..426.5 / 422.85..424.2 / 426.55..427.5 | 0.055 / 21.5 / 21.4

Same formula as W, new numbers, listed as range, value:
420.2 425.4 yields 25.81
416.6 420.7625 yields 26.26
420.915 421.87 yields 23.85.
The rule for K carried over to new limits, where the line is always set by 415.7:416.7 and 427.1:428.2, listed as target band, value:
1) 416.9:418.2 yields 0.034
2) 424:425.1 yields -0.009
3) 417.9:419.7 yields 0.081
